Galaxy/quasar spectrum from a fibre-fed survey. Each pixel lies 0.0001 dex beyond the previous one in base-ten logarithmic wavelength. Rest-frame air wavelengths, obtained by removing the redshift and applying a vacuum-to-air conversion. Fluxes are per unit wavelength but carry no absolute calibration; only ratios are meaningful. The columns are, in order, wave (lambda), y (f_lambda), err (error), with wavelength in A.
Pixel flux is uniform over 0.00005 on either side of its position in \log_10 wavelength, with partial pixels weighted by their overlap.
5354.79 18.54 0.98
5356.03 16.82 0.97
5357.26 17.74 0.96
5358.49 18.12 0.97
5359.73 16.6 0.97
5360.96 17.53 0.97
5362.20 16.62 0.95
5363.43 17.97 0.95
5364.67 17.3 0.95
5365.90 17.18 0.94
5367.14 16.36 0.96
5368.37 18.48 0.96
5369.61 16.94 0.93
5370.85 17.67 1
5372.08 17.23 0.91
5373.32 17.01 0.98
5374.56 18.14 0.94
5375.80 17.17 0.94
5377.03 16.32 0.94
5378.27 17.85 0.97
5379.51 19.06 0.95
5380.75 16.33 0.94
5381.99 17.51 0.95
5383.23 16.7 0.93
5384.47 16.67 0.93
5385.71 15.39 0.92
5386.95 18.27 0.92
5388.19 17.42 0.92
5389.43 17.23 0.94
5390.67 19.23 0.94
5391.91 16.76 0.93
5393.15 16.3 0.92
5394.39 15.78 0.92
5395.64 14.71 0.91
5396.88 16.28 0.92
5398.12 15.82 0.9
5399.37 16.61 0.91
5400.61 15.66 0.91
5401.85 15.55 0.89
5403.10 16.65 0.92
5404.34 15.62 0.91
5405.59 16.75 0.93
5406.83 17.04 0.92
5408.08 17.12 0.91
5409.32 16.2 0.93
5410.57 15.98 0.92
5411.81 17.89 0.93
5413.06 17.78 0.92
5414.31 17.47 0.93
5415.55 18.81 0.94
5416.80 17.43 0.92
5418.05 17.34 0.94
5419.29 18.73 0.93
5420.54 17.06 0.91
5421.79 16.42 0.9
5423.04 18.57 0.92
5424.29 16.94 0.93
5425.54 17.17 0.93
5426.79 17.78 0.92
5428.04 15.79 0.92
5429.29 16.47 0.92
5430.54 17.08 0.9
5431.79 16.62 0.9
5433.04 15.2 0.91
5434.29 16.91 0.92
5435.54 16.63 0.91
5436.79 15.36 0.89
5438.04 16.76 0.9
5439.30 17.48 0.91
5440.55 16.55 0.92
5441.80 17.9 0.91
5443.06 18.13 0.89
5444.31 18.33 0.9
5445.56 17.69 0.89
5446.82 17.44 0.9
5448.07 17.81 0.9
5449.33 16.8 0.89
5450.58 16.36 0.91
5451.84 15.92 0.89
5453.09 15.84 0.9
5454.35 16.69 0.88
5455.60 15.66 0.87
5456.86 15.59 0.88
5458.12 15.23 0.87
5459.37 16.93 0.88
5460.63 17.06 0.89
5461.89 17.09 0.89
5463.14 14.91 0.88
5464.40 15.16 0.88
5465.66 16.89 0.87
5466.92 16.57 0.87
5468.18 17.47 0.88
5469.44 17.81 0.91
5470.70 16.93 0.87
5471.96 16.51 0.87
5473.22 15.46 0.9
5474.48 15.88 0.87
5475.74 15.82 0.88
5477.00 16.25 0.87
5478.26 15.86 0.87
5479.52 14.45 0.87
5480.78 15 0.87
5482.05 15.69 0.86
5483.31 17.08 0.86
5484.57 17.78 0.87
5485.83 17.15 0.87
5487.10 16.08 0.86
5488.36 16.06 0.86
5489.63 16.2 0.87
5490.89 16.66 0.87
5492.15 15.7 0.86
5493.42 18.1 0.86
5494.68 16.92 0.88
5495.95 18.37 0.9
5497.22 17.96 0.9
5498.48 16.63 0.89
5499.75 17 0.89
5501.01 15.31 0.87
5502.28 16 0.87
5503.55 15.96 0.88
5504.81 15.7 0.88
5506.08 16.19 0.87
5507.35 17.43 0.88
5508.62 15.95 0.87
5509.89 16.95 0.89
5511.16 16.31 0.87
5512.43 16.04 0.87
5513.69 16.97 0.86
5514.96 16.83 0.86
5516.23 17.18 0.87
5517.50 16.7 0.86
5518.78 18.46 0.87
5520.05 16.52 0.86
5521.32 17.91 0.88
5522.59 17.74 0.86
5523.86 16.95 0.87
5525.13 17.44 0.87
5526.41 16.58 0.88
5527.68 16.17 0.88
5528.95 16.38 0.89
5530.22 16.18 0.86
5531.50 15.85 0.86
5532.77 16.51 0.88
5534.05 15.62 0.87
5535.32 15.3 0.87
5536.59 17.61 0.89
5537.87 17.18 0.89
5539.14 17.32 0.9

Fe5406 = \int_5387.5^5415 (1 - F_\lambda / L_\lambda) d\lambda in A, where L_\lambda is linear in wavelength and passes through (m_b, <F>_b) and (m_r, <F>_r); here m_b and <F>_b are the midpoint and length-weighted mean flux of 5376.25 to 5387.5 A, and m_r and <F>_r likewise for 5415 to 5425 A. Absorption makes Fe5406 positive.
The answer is 1.18 A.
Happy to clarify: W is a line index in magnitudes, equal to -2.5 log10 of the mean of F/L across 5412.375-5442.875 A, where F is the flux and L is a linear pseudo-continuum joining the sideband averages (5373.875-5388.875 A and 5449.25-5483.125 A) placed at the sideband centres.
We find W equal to -0.03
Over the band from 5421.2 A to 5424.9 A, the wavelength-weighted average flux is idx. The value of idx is 17.3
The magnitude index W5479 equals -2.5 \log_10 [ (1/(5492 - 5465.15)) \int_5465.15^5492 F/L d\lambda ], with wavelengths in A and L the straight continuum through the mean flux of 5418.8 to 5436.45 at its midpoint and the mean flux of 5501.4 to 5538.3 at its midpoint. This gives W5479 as 0.03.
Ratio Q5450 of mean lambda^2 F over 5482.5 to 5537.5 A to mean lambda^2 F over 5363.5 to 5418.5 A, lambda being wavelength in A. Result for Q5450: 1.03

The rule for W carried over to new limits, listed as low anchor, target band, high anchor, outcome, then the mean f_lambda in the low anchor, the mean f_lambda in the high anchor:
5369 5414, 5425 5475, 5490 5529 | 0.01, 16.9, 16.8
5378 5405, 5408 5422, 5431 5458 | -0.04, 16.7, 16.7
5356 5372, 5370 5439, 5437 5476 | 0.01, 17.4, 16.7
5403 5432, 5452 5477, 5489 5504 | 0.04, 17.1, 16.7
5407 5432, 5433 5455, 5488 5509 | 0.01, 17.2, 16.6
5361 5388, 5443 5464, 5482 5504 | 0.02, 17.3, 16.7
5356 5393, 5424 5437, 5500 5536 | 0.03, 17.3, 16.6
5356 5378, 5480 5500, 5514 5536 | 0.01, 17.3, 16.7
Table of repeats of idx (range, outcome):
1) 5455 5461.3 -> 16.1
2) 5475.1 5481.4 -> 15.5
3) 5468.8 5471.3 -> 17.4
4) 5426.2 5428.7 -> 16.8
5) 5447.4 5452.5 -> 16.7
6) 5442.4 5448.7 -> 17.9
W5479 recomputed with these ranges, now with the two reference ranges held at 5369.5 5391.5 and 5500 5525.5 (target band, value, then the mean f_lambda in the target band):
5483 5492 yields 0.012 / 16.7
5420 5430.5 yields 0.008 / 17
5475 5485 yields 0.061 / 16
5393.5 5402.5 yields 0.098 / 15.8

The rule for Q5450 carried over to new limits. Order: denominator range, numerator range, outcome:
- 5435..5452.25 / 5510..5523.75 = 1.03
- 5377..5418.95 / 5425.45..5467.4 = 1.00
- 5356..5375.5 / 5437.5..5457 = 1.01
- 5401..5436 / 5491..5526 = 1.03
